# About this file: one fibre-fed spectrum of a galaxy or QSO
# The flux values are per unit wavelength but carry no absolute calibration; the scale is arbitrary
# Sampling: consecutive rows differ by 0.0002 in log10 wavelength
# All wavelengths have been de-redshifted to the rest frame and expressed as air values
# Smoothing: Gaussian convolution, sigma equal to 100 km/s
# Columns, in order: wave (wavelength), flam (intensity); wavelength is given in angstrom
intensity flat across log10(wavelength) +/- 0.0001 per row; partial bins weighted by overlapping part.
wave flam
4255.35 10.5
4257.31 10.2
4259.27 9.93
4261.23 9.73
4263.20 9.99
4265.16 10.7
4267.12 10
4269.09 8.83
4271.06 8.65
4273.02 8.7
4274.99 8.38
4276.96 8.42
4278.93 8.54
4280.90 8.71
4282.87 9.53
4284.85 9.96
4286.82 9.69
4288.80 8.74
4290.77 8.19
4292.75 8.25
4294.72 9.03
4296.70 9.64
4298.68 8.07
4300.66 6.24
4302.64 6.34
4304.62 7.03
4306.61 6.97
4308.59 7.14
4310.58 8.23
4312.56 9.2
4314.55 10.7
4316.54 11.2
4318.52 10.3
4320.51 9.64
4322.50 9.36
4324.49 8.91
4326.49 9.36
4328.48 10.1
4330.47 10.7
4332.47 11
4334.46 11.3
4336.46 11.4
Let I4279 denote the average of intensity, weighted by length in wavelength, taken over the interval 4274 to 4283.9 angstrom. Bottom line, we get 8.71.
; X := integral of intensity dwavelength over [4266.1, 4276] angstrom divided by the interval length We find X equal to 8.92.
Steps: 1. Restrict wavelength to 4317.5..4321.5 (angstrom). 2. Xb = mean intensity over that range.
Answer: 10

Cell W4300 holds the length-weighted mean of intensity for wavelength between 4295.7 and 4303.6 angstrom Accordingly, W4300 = 7.58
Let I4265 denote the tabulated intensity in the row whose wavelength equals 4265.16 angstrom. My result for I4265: 10.7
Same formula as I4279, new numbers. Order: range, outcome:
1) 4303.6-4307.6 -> 6.99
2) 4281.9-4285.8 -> 9.73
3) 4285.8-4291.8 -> 8.88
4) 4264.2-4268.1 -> 10.4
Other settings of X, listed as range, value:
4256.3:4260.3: 10.1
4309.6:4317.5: 9.83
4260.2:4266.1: 10.1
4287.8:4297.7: 8.77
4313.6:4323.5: 10.2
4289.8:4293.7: 8.21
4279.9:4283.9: 9.12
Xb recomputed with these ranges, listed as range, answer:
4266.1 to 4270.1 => 9.42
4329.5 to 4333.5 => 10.9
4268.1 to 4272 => 8.72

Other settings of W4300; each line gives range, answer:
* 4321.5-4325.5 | 9.12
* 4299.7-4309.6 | 6.74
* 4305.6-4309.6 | 7.04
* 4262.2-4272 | 9.63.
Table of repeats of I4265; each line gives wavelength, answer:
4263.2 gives 9.99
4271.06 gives 8.65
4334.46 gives 11.3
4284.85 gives 9.96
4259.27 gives 9.93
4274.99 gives 8.38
